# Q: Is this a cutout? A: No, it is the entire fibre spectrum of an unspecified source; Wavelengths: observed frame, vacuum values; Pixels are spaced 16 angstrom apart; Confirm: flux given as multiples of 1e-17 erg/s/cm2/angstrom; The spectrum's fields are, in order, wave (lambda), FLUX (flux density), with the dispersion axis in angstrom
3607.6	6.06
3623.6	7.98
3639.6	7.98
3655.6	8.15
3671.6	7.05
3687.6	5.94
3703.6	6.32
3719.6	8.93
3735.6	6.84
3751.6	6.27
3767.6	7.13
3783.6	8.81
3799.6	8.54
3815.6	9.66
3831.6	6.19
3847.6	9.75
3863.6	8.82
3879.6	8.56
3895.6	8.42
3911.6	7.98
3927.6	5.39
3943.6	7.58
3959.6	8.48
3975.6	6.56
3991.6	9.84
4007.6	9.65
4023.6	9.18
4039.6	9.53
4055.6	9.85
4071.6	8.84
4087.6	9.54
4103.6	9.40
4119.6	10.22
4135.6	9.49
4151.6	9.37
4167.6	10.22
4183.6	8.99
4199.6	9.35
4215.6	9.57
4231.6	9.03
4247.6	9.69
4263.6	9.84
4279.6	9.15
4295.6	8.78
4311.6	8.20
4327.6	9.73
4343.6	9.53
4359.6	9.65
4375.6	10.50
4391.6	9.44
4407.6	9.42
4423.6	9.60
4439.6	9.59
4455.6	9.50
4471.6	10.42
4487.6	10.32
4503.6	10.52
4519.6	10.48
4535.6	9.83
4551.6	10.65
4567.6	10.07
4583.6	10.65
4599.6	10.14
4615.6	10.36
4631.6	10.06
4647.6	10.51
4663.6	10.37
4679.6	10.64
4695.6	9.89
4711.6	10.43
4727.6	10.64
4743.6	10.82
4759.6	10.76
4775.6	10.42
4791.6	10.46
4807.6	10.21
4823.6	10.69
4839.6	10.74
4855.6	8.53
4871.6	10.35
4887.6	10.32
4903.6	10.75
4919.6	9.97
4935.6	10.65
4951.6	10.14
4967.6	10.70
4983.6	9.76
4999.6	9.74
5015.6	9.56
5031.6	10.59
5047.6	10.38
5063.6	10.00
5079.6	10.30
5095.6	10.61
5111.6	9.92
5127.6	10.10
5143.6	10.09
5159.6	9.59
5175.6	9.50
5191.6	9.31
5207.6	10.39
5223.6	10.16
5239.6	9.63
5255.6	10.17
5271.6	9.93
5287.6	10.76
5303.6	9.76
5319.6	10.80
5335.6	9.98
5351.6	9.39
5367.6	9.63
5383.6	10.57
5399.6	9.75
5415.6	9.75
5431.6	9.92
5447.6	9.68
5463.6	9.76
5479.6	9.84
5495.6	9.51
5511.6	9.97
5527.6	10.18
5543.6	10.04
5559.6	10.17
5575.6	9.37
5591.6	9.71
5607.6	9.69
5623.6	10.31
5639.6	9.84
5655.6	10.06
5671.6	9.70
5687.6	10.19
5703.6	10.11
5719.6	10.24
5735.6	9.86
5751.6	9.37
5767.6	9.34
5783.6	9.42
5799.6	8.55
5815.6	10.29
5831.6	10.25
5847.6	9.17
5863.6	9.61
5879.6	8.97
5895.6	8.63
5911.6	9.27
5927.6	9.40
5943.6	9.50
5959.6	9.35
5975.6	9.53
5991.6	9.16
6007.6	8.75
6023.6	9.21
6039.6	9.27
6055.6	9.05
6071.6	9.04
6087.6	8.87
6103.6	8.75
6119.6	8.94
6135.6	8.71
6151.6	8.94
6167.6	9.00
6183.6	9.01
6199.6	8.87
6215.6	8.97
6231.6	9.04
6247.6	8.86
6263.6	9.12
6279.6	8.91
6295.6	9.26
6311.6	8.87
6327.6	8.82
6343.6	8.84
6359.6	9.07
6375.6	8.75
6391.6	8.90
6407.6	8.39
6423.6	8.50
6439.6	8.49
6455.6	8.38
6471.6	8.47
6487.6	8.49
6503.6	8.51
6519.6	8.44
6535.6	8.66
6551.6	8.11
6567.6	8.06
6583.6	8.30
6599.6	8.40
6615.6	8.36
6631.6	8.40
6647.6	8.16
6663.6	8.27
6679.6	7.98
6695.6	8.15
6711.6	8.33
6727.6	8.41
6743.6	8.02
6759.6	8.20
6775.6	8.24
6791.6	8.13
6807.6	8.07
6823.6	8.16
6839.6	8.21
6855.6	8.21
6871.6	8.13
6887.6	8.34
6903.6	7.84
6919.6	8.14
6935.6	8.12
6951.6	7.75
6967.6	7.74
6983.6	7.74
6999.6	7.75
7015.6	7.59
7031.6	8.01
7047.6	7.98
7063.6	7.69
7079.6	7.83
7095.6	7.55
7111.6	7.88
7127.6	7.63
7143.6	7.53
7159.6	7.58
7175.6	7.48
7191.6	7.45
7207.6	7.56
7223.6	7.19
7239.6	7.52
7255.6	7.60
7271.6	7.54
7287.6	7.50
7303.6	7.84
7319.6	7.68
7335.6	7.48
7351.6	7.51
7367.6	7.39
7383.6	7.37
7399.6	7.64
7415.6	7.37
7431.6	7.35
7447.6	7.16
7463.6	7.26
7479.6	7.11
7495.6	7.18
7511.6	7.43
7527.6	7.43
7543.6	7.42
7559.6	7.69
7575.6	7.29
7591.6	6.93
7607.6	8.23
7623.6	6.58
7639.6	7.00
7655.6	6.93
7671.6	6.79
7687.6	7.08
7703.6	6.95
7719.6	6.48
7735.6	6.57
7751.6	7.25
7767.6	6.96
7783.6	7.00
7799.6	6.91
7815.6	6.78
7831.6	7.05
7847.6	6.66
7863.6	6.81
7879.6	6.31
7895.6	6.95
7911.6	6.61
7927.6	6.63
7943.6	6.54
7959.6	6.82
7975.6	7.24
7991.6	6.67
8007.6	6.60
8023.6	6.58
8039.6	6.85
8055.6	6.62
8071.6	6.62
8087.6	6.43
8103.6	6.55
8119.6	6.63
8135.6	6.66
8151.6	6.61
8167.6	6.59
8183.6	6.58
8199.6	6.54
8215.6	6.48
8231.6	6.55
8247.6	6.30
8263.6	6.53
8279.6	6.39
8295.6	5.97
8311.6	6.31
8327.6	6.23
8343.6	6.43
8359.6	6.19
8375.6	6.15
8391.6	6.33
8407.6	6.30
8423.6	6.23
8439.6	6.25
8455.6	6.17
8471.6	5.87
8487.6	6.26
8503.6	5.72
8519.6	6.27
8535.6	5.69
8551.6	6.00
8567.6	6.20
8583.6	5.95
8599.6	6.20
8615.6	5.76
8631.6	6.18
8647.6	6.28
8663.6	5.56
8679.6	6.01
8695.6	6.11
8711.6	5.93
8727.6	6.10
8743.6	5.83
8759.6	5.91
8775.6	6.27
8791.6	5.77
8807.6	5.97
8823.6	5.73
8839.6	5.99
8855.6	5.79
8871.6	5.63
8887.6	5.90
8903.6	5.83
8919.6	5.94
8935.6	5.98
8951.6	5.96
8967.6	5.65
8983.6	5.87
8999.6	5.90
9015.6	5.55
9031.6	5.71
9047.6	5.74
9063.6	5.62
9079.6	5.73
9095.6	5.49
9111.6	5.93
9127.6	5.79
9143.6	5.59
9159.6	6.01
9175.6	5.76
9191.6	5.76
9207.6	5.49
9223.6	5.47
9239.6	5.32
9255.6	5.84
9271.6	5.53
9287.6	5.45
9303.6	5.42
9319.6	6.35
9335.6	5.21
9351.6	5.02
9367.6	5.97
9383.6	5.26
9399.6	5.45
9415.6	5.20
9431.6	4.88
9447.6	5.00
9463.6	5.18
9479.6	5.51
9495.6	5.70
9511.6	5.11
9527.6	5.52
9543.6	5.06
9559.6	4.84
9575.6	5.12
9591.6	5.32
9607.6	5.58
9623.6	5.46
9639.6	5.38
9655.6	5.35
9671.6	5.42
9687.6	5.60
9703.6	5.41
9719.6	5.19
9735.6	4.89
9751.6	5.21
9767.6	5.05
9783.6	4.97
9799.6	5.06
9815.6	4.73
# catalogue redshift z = 0.00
